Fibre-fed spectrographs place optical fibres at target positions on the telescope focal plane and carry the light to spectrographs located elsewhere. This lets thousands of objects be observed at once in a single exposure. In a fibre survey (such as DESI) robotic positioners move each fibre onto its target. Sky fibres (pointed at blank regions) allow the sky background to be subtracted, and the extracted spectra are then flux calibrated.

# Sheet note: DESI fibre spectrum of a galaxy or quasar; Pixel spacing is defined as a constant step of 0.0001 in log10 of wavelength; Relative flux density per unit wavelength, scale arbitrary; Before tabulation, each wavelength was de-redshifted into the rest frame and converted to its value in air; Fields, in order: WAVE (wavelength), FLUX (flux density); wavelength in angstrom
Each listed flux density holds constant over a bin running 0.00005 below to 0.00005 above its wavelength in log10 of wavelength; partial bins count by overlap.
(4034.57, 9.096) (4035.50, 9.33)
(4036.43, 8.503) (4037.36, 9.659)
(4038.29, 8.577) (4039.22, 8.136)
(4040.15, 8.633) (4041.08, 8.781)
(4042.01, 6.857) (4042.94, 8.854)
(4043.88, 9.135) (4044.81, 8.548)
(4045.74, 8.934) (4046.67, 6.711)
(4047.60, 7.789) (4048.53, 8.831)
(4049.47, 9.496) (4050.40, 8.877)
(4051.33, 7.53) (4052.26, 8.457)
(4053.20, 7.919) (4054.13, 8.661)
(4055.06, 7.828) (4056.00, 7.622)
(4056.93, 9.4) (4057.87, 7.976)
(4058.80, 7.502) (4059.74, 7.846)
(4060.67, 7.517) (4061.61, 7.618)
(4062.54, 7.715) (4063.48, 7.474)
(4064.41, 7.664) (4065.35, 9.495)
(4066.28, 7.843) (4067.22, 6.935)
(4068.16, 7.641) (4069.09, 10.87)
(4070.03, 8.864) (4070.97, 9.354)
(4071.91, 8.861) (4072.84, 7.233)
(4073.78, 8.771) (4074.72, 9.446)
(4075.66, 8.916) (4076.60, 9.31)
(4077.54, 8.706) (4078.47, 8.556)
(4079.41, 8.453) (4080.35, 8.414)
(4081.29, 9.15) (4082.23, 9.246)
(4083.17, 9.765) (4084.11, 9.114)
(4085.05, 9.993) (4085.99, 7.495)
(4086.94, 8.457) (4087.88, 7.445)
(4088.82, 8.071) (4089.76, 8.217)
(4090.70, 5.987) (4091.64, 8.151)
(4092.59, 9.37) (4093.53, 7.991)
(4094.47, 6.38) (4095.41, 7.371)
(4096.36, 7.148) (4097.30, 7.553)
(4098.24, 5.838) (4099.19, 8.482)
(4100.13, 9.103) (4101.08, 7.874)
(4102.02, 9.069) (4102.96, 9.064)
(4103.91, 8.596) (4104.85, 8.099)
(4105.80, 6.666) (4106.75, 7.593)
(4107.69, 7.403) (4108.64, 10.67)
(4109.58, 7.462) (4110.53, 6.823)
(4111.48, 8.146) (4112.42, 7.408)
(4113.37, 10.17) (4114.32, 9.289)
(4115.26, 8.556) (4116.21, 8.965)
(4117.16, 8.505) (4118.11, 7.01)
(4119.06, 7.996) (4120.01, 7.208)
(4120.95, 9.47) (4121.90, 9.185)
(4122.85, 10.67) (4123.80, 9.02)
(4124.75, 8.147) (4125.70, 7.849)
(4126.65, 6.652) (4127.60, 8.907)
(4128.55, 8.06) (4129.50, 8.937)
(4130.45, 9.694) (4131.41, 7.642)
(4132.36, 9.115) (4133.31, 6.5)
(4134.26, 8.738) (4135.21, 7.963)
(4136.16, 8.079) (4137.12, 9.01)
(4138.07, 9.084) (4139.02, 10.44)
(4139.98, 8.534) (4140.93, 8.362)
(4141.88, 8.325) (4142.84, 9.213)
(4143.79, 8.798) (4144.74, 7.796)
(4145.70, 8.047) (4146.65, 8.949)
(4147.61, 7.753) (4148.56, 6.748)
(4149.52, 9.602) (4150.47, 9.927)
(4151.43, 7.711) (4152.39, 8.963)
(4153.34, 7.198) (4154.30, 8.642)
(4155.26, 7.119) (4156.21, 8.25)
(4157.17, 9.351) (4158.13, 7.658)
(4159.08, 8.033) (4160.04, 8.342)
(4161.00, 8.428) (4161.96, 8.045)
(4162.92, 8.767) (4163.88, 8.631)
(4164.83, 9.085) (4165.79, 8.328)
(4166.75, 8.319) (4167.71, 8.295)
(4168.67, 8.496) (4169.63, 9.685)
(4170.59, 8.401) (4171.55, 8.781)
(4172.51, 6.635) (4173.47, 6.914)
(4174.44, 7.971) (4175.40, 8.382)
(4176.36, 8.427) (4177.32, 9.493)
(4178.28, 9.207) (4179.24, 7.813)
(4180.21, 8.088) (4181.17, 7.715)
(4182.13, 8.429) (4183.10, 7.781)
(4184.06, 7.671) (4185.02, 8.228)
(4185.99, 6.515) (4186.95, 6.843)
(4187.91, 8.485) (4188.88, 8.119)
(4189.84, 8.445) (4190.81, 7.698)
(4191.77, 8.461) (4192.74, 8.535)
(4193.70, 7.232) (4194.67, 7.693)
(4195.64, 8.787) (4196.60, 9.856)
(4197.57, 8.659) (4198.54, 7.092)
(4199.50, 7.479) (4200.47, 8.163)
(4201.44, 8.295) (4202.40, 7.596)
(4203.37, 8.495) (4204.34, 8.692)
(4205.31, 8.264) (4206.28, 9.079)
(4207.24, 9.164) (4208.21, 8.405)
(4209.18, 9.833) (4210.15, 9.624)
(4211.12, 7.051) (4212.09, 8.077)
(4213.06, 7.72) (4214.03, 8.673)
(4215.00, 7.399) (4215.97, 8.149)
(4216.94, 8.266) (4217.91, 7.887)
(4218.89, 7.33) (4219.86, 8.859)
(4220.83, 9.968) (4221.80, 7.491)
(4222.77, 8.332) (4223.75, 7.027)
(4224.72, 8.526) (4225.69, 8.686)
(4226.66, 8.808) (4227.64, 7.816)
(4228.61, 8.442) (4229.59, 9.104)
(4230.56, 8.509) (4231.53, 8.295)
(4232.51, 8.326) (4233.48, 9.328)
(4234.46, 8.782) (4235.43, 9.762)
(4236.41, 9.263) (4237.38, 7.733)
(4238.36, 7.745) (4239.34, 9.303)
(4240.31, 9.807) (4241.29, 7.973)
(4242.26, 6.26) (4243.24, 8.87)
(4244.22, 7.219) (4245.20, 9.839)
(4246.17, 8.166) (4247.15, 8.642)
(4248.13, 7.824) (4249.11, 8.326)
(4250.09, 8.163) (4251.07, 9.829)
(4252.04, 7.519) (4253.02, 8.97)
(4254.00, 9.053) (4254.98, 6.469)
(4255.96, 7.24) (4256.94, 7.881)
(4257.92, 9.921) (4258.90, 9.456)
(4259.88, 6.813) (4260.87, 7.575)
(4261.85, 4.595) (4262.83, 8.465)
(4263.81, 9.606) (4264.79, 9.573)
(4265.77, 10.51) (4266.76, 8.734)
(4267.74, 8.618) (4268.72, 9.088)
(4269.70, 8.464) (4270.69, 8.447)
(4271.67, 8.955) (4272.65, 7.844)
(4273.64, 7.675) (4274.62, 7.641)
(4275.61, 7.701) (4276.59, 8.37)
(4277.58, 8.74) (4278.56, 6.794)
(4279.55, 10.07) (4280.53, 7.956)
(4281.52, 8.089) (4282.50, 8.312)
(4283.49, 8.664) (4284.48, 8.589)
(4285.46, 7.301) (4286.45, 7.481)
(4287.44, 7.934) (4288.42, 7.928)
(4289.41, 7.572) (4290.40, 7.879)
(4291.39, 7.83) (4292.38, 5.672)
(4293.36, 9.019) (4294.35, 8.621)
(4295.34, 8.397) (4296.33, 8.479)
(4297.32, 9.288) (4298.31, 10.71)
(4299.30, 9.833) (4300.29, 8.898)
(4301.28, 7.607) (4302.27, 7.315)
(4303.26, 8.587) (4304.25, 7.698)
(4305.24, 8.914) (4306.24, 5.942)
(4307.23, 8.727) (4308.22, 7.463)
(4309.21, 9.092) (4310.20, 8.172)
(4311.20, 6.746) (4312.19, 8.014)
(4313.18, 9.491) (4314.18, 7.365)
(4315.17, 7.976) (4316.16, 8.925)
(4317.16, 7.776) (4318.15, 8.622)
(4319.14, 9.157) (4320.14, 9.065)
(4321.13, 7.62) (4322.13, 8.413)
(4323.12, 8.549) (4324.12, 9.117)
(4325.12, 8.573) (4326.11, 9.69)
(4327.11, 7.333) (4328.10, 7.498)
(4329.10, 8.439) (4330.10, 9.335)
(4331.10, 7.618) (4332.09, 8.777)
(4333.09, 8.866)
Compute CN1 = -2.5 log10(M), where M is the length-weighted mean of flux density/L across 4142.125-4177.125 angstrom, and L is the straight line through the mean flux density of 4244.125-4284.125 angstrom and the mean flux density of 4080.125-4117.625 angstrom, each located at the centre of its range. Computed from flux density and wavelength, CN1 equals -0.01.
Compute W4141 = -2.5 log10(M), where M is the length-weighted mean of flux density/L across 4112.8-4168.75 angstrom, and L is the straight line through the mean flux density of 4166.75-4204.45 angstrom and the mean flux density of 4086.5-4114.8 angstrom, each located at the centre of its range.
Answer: -0.05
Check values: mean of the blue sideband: 8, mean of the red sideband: 8.14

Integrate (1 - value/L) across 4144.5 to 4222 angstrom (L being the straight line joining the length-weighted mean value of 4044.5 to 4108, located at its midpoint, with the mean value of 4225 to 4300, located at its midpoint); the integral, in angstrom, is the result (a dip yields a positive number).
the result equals 0.62 angstrom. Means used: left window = 8.24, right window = 8.39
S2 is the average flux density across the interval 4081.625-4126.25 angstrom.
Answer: 8.26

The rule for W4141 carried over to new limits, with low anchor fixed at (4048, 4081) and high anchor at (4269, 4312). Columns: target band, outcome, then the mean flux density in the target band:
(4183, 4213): 0.01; 8.2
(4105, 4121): 0.02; 8.16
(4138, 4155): -0.03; 8.53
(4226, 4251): -0.04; 8.51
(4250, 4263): 0.03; 7.98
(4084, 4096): 0.05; 7.96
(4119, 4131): -0.04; 8.61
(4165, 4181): -0.01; 8.33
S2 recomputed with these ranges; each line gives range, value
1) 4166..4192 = 8.12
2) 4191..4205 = 8.21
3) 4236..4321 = 8.29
